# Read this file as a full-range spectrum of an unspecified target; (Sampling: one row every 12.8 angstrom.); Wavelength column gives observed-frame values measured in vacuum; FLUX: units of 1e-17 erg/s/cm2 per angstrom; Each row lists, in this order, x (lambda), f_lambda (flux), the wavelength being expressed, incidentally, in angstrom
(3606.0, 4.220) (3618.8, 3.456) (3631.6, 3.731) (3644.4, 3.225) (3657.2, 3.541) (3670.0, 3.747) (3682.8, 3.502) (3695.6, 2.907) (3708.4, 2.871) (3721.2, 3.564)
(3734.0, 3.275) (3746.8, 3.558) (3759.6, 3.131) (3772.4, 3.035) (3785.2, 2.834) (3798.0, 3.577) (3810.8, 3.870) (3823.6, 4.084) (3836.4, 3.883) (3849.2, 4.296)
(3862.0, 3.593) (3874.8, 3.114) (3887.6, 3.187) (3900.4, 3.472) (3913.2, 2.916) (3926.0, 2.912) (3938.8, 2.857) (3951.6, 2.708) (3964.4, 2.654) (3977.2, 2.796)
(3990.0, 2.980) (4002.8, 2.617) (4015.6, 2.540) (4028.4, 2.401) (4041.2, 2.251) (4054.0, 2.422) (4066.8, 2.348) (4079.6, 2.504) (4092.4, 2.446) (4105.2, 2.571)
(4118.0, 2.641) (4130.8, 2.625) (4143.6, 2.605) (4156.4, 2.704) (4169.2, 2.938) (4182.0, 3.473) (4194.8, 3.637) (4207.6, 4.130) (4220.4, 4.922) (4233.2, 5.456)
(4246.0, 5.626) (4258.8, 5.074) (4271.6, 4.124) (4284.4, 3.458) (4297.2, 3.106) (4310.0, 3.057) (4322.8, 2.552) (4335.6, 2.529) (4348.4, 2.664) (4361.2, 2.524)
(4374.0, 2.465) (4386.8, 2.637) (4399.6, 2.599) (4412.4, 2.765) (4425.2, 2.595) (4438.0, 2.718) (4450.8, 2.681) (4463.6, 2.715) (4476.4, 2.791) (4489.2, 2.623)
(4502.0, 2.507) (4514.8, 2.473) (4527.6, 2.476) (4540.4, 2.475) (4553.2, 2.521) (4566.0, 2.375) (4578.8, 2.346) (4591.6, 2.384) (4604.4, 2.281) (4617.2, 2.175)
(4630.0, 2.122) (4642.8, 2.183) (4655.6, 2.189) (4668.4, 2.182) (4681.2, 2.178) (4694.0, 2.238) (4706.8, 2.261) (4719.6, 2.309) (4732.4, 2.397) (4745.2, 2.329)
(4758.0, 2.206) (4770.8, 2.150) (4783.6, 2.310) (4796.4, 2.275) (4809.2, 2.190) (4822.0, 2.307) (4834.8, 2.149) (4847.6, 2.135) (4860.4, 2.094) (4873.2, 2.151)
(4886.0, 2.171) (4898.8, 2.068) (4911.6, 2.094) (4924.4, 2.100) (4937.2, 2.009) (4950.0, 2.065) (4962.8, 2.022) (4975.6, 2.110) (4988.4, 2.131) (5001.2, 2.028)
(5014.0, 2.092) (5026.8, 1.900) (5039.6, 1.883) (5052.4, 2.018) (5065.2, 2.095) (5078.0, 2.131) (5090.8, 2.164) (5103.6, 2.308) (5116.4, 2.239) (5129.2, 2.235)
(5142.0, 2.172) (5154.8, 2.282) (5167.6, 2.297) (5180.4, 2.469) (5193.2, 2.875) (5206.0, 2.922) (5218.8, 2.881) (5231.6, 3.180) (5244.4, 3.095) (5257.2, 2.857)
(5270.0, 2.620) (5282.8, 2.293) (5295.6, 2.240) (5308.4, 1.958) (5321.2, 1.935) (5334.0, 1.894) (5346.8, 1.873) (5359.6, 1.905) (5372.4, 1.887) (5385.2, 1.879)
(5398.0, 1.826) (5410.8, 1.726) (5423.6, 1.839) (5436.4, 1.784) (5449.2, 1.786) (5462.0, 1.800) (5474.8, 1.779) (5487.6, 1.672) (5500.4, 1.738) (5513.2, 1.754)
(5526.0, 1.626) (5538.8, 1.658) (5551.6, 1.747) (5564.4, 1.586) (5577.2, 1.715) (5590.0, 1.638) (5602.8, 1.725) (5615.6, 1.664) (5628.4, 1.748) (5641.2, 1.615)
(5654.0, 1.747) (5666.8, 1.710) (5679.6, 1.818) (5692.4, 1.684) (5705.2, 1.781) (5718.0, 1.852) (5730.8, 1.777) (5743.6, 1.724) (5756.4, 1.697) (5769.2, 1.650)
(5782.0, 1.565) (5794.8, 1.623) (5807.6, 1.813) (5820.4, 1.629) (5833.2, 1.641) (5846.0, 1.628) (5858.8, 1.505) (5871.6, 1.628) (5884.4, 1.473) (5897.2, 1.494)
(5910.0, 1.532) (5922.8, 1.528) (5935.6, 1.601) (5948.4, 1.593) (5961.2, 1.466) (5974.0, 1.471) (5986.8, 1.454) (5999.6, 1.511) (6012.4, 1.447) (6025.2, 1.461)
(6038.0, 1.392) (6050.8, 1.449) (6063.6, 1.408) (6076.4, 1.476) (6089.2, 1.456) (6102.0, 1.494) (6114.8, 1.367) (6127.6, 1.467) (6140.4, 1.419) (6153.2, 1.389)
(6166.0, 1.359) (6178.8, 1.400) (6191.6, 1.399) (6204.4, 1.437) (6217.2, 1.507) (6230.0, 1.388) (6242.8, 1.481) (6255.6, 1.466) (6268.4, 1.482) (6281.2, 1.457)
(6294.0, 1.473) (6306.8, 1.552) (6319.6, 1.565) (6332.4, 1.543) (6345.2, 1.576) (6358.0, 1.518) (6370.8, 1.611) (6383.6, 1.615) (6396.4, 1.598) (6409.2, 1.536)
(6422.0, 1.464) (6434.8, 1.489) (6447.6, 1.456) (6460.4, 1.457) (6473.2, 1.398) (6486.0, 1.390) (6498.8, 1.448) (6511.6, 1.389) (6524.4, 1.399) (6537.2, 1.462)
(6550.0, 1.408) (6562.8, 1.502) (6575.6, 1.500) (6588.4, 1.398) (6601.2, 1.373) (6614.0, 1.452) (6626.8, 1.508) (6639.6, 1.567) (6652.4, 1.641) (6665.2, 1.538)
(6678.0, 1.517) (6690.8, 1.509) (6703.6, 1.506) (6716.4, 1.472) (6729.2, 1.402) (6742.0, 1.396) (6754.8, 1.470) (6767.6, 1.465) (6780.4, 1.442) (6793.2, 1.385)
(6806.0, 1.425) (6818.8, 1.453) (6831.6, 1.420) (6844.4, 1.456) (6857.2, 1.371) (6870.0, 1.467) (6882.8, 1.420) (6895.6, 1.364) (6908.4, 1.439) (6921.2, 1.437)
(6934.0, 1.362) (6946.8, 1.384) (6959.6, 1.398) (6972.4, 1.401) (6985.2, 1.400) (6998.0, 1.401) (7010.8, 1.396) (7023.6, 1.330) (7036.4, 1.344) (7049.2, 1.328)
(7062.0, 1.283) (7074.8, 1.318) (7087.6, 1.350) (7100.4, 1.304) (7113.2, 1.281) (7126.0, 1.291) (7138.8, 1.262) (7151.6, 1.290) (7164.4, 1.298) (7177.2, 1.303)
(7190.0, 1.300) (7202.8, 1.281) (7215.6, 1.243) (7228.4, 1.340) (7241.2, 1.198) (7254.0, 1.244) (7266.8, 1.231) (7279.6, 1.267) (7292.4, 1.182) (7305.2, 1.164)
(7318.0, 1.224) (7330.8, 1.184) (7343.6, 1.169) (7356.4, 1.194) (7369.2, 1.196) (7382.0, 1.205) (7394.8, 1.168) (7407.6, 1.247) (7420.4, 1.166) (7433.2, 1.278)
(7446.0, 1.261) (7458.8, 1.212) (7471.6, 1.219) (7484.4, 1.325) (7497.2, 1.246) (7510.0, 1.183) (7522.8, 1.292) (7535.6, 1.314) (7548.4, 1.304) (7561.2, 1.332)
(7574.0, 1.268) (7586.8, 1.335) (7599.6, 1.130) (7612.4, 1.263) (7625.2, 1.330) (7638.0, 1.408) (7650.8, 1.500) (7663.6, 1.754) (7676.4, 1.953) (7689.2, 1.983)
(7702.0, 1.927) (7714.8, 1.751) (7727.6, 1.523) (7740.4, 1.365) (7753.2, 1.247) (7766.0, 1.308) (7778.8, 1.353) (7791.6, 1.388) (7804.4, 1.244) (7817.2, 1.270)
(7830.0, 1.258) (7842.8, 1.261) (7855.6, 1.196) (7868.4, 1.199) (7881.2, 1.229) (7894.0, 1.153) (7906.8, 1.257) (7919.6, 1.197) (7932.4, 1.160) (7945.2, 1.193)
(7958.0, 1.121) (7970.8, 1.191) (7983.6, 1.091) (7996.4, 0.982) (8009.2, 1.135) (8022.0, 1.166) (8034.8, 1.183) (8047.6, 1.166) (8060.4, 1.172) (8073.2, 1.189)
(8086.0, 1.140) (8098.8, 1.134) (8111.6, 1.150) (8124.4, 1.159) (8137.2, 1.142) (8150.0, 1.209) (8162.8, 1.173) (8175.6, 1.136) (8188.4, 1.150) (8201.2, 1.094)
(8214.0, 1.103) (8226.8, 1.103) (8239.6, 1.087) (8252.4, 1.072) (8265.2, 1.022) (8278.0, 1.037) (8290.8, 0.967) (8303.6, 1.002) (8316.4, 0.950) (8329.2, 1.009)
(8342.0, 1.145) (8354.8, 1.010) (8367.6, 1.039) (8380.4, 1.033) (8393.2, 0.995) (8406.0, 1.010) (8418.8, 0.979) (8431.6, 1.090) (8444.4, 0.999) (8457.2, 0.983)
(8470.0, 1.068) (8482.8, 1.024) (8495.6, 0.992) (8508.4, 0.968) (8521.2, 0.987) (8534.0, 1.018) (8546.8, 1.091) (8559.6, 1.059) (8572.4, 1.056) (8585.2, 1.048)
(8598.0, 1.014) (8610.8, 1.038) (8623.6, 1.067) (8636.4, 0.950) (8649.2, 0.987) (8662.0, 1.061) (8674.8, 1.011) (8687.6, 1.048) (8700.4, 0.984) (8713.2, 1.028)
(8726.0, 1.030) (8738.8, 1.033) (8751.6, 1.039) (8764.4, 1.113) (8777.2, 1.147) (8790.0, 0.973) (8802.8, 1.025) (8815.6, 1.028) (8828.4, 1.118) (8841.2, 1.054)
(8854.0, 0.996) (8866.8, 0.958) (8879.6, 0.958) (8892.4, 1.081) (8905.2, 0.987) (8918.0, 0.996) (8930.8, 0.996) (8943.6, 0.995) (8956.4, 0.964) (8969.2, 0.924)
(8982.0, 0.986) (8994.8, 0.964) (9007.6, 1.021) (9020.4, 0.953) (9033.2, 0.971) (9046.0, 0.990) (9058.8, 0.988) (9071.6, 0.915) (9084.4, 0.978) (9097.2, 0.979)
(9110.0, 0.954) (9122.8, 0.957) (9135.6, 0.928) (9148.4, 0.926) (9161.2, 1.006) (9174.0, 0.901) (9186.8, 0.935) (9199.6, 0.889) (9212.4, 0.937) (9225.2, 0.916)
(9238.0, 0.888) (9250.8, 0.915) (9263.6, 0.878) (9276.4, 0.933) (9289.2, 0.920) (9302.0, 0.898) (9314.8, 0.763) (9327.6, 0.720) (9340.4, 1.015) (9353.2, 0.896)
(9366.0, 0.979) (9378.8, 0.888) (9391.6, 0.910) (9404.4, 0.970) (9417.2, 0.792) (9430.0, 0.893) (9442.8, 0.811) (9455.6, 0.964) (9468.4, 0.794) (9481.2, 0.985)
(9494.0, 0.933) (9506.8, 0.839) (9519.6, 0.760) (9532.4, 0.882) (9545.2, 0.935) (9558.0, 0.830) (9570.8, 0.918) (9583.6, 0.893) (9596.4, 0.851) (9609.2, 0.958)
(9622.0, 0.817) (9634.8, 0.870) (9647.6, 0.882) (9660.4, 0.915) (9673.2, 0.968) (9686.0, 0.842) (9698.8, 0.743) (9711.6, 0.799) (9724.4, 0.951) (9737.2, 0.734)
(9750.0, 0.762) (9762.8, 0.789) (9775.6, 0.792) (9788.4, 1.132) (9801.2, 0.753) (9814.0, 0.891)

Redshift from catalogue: 1.75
